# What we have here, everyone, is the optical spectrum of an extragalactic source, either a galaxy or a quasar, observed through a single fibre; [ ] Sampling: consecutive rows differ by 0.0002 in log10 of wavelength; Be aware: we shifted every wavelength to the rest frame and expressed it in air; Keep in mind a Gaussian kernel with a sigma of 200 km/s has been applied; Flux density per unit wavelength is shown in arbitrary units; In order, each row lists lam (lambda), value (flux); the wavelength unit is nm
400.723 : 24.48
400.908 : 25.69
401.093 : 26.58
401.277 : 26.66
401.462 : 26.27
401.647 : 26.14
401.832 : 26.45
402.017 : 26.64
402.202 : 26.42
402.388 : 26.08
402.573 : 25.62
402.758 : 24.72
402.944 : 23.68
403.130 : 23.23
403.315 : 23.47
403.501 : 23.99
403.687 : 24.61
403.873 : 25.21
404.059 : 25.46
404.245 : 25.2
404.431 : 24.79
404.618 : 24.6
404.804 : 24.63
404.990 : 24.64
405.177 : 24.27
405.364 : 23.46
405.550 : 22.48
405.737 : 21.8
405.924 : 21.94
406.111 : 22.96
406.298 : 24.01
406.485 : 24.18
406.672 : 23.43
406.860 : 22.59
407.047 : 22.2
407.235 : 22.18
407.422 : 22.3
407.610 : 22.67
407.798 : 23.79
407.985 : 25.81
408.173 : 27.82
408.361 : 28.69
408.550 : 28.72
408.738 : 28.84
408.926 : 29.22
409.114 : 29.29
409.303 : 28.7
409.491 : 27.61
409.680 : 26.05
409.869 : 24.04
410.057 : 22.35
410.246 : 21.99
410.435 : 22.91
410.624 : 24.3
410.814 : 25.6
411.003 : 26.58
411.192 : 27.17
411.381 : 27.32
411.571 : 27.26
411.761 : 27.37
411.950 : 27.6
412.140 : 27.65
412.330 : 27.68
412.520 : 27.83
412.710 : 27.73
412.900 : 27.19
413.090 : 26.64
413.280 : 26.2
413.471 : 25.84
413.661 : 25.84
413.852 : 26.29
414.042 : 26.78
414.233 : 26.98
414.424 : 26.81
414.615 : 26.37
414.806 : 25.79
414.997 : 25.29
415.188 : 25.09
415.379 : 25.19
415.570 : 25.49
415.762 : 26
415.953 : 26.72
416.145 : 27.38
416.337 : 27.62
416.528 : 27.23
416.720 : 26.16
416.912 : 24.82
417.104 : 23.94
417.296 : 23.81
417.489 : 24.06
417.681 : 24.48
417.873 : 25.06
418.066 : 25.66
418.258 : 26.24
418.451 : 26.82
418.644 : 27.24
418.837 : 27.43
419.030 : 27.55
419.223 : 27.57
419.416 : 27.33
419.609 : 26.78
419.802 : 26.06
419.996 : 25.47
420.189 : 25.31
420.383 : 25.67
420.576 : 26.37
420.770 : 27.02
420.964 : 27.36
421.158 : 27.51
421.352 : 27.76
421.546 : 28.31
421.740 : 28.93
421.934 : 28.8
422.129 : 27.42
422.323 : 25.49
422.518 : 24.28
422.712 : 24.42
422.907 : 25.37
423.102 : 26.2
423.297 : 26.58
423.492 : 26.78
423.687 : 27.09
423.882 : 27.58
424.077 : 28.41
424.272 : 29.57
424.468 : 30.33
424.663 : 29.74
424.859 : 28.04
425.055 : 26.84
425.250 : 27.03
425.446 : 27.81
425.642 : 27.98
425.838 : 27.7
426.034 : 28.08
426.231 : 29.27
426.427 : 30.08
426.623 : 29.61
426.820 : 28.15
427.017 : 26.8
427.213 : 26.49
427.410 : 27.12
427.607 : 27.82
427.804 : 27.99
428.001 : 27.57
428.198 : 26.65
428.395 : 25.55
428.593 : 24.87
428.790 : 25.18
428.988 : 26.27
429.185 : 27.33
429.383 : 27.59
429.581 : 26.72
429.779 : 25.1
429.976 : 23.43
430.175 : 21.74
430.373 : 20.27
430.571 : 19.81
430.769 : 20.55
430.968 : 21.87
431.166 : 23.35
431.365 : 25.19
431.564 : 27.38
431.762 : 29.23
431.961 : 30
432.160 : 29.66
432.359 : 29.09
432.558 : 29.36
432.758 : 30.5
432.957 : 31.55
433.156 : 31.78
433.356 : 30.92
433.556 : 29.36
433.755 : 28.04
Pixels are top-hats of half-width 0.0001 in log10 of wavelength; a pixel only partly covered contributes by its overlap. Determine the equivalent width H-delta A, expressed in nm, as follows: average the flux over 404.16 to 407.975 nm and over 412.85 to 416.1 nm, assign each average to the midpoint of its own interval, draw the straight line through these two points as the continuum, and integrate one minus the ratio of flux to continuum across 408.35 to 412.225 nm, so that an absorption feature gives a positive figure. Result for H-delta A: -0.28 nm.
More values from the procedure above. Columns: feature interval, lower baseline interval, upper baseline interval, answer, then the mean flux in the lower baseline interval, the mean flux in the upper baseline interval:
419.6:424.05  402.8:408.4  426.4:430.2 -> -0.14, 24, 26.6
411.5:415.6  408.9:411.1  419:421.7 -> -0.09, 25.6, 26.9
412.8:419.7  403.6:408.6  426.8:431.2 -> -0.44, 24.2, 25.1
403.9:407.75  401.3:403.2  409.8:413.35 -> 0.34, 25.6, 26.1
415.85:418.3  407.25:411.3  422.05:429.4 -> 0.09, 25.9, 27.3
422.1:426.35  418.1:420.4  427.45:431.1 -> -0.27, 26.6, 24.8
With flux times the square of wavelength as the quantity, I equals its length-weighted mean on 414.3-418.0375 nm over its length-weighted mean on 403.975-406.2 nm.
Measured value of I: 1.1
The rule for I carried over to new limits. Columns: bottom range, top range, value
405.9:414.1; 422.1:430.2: 1.13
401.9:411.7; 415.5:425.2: 1.14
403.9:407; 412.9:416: 1.15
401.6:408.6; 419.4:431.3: 1.19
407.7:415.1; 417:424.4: 1.05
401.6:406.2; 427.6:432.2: 1.17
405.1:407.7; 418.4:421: 1.24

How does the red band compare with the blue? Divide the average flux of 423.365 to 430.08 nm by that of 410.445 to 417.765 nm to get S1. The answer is 1.05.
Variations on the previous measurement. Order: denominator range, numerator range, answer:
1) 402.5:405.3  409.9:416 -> 1.06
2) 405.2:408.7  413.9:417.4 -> 1.08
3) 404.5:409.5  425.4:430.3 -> 1.08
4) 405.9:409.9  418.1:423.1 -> 1.05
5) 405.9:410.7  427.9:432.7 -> 1.02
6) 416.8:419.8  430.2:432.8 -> 0.99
